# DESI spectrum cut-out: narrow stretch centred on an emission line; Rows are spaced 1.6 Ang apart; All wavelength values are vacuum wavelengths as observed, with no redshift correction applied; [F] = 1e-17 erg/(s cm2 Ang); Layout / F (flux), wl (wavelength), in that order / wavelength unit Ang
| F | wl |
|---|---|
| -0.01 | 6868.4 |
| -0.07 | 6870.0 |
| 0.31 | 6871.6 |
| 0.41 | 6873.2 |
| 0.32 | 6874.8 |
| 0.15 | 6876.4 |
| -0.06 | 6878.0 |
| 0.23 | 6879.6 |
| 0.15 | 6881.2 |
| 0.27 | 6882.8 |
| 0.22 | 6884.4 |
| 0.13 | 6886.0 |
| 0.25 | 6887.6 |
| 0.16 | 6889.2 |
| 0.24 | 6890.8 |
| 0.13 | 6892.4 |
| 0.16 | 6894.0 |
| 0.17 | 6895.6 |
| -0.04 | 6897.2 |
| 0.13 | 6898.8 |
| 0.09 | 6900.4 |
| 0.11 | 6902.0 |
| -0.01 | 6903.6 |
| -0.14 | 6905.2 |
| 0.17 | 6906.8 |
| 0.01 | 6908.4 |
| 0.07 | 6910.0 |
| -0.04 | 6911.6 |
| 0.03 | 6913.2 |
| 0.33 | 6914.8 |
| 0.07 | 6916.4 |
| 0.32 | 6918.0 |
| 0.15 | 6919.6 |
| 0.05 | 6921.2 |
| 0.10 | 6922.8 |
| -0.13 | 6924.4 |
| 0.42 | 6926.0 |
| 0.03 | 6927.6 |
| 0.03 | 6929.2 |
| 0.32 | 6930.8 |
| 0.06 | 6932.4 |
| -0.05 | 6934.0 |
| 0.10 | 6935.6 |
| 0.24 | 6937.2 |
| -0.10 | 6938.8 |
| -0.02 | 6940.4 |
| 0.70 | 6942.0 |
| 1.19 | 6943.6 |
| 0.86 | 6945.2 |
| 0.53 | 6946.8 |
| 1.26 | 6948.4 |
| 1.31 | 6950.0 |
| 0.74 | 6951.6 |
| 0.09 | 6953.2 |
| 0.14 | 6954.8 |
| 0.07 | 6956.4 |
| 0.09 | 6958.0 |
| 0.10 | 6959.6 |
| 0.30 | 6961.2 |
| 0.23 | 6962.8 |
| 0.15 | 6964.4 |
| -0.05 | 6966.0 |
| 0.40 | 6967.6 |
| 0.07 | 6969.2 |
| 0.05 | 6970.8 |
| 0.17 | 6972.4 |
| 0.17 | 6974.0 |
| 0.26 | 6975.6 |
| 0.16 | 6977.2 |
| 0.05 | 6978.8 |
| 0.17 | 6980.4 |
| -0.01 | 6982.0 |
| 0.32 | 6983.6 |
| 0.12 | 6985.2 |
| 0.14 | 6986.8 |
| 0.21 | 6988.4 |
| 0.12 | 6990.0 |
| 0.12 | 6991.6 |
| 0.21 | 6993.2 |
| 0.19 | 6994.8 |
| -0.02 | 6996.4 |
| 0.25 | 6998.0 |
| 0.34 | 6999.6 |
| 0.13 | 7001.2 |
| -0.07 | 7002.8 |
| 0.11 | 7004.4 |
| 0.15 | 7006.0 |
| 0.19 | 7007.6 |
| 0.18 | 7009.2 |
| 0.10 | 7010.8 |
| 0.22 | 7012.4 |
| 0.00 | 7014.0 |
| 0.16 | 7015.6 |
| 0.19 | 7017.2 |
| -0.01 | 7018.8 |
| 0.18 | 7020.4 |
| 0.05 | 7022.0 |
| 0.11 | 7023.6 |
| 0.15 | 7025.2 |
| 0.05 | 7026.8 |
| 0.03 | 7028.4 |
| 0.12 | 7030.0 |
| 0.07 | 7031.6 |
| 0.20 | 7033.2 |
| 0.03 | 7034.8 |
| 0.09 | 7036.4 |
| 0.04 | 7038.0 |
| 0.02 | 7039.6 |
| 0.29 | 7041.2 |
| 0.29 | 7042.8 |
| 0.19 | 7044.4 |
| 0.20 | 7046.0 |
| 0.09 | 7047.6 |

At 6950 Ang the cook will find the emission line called [O II]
